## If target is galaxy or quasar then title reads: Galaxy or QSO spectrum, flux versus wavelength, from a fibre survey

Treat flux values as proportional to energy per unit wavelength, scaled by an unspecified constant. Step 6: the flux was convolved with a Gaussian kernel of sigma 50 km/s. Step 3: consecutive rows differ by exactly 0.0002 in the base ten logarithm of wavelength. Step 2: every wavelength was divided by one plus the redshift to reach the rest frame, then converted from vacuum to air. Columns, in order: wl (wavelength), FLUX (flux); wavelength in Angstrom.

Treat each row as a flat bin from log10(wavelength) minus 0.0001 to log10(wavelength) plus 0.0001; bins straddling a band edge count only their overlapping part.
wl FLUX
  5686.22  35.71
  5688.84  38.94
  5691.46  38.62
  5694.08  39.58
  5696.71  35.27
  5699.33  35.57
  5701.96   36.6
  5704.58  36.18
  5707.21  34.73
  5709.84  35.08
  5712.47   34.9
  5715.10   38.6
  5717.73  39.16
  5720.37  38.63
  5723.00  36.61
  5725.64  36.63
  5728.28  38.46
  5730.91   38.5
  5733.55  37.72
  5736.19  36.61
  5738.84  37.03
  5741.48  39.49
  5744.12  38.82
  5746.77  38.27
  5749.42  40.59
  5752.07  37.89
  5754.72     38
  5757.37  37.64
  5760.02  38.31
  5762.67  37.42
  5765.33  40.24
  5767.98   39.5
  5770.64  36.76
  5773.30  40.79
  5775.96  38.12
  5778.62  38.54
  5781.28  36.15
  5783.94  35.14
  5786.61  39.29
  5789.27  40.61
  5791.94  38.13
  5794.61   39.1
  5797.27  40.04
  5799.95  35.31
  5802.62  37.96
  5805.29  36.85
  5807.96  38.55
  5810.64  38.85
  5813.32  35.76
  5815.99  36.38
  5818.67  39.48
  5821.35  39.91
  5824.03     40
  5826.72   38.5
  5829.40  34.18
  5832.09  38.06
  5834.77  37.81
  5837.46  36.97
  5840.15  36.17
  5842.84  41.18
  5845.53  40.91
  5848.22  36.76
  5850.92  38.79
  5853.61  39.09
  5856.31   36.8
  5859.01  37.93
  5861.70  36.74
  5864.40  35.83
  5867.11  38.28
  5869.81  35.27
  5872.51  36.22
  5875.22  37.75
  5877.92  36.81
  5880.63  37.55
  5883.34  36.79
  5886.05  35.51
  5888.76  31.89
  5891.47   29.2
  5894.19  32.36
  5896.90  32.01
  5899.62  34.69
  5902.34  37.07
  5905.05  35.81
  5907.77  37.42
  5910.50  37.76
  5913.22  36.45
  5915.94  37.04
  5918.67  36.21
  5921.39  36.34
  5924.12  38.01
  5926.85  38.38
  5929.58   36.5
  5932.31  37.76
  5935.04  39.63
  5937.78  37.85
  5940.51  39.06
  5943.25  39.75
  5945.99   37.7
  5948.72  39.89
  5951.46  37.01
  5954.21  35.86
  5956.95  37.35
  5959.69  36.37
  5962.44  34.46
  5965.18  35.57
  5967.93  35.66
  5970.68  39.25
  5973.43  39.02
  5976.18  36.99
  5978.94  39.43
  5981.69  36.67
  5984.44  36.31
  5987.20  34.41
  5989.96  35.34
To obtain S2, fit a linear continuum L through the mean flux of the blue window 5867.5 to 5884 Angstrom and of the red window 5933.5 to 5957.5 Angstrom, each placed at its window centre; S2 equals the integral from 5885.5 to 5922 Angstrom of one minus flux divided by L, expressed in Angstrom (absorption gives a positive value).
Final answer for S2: 2.4 Angstrom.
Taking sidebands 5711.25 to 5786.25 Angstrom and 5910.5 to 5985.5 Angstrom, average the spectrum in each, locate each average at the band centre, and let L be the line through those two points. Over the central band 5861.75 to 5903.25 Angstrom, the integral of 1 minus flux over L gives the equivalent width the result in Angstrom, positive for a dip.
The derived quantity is 2.72 Angstrom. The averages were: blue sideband 38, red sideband 37.4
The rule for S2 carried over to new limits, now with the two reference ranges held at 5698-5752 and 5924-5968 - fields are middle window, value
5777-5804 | -0.42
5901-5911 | 0.14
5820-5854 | -0.77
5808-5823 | -0.28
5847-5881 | 0.24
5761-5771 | -0.32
